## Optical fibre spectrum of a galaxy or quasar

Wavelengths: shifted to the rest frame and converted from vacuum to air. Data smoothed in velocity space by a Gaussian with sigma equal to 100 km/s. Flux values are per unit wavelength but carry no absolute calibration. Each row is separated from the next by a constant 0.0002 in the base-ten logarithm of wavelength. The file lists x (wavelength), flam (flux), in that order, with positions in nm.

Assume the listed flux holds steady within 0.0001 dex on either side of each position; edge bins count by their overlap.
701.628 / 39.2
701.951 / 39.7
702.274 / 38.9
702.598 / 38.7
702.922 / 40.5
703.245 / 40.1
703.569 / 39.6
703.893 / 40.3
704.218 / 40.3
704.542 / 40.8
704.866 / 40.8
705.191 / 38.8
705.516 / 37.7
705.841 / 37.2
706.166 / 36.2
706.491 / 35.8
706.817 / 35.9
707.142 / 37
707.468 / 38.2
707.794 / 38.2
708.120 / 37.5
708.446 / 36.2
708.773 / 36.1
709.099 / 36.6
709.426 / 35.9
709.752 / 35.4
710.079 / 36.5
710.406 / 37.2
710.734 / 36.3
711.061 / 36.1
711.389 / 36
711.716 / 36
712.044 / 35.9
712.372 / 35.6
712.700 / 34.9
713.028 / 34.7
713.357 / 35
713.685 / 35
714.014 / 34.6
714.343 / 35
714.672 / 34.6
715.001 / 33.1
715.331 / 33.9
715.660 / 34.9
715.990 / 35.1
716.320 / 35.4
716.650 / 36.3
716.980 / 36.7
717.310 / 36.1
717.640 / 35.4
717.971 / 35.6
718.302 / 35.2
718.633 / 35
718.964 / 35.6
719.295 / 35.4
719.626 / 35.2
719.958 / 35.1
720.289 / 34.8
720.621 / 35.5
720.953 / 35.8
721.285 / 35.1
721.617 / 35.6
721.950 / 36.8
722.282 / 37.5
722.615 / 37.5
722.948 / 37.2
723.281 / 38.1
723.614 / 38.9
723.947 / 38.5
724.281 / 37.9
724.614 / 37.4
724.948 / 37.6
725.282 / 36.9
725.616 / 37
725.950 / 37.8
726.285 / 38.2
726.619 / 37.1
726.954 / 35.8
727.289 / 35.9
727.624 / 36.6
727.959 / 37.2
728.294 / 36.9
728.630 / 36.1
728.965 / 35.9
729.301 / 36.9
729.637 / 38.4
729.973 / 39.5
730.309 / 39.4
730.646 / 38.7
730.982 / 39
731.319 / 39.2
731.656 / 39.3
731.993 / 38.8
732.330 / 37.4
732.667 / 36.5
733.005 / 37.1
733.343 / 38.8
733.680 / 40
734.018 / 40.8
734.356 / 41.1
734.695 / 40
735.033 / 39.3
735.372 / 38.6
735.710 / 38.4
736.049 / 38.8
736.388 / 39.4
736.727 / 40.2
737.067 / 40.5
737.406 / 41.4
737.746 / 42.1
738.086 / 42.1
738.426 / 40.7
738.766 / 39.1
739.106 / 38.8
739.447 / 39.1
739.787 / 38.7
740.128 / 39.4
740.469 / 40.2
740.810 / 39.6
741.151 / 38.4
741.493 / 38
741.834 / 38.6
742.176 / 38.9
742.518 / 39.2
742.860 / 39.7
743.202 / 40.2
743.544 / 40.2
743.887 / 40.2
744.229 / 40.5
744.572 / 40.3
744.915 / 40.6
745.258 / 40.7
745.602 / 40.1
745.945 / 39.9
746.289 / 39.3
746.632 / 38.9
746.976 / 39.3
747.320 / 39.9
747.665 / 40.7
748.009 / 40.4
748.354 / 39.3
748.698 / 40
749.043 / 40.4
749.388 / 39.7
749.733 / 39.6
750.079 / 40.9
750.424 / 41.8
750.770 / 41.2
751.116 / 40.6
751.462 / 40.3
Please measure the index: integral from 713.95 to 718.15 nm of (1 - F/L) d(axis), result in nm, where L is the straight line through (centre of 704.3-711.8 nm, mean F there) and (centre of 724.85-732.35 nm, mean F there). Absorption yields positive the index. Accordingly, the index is 0.24 nm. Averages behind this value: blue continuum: 37.1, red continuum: 37.6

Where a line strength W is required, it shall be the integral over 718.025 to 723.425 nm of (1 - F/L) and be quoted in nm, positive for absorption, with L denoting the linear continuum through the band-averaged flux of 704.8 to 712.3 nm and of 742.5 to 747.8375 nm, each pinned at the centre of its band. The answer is 0.27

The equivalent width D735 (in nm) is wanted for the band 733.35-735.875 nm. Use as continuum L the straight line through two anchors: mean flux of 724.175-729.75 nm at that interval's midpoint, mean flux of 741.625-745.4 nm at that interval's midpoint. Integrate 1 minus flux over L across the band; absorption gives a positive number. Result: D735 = -0.09 nm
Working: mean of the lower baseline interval 37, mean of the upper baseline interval 39.9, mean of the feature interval 39.7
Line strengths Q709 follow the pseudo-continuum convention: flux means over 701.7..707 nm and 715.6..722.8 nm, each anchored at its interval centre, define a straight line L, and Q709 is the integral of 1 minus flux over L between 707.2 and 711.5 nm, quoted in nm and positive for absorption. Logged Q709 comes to 0.13 nm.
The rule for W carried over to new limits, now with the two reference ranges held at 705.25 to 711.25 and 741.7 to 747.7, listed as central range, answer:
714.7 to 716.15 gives 0.118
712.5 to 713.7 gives 0.071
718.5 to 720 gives 0.094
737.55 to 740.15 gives -0.048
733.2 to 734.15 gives -0.024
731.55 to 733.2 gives 0.042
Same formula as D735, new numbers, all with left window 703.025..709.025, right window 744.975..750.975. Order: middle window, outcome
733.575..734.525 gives -0.029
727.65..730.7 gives 0.129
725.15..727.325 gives 0.116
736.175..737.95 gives -0.049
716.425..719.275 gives 0.221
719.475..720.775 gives 0.123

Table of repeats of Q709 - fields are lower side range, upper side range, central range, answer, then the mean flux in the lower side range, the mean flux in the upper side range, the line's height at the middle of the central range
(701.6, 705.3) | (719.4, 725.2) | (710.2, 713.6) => 0.24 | 39.8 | 36.7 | 38.4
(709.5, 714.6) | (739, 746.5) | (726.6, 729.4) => 0.09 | 35.6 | 39.6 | 37.7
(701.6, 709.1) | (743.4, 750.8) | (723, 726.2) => 0.12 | 38.4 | 40.2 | 39.2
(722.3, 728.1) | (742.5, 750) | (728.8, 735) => -0.08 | 37.4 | 40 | 38.2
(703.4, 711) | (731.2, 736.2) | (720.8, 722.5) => 0.09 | 37.6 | 38.9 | 38.3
